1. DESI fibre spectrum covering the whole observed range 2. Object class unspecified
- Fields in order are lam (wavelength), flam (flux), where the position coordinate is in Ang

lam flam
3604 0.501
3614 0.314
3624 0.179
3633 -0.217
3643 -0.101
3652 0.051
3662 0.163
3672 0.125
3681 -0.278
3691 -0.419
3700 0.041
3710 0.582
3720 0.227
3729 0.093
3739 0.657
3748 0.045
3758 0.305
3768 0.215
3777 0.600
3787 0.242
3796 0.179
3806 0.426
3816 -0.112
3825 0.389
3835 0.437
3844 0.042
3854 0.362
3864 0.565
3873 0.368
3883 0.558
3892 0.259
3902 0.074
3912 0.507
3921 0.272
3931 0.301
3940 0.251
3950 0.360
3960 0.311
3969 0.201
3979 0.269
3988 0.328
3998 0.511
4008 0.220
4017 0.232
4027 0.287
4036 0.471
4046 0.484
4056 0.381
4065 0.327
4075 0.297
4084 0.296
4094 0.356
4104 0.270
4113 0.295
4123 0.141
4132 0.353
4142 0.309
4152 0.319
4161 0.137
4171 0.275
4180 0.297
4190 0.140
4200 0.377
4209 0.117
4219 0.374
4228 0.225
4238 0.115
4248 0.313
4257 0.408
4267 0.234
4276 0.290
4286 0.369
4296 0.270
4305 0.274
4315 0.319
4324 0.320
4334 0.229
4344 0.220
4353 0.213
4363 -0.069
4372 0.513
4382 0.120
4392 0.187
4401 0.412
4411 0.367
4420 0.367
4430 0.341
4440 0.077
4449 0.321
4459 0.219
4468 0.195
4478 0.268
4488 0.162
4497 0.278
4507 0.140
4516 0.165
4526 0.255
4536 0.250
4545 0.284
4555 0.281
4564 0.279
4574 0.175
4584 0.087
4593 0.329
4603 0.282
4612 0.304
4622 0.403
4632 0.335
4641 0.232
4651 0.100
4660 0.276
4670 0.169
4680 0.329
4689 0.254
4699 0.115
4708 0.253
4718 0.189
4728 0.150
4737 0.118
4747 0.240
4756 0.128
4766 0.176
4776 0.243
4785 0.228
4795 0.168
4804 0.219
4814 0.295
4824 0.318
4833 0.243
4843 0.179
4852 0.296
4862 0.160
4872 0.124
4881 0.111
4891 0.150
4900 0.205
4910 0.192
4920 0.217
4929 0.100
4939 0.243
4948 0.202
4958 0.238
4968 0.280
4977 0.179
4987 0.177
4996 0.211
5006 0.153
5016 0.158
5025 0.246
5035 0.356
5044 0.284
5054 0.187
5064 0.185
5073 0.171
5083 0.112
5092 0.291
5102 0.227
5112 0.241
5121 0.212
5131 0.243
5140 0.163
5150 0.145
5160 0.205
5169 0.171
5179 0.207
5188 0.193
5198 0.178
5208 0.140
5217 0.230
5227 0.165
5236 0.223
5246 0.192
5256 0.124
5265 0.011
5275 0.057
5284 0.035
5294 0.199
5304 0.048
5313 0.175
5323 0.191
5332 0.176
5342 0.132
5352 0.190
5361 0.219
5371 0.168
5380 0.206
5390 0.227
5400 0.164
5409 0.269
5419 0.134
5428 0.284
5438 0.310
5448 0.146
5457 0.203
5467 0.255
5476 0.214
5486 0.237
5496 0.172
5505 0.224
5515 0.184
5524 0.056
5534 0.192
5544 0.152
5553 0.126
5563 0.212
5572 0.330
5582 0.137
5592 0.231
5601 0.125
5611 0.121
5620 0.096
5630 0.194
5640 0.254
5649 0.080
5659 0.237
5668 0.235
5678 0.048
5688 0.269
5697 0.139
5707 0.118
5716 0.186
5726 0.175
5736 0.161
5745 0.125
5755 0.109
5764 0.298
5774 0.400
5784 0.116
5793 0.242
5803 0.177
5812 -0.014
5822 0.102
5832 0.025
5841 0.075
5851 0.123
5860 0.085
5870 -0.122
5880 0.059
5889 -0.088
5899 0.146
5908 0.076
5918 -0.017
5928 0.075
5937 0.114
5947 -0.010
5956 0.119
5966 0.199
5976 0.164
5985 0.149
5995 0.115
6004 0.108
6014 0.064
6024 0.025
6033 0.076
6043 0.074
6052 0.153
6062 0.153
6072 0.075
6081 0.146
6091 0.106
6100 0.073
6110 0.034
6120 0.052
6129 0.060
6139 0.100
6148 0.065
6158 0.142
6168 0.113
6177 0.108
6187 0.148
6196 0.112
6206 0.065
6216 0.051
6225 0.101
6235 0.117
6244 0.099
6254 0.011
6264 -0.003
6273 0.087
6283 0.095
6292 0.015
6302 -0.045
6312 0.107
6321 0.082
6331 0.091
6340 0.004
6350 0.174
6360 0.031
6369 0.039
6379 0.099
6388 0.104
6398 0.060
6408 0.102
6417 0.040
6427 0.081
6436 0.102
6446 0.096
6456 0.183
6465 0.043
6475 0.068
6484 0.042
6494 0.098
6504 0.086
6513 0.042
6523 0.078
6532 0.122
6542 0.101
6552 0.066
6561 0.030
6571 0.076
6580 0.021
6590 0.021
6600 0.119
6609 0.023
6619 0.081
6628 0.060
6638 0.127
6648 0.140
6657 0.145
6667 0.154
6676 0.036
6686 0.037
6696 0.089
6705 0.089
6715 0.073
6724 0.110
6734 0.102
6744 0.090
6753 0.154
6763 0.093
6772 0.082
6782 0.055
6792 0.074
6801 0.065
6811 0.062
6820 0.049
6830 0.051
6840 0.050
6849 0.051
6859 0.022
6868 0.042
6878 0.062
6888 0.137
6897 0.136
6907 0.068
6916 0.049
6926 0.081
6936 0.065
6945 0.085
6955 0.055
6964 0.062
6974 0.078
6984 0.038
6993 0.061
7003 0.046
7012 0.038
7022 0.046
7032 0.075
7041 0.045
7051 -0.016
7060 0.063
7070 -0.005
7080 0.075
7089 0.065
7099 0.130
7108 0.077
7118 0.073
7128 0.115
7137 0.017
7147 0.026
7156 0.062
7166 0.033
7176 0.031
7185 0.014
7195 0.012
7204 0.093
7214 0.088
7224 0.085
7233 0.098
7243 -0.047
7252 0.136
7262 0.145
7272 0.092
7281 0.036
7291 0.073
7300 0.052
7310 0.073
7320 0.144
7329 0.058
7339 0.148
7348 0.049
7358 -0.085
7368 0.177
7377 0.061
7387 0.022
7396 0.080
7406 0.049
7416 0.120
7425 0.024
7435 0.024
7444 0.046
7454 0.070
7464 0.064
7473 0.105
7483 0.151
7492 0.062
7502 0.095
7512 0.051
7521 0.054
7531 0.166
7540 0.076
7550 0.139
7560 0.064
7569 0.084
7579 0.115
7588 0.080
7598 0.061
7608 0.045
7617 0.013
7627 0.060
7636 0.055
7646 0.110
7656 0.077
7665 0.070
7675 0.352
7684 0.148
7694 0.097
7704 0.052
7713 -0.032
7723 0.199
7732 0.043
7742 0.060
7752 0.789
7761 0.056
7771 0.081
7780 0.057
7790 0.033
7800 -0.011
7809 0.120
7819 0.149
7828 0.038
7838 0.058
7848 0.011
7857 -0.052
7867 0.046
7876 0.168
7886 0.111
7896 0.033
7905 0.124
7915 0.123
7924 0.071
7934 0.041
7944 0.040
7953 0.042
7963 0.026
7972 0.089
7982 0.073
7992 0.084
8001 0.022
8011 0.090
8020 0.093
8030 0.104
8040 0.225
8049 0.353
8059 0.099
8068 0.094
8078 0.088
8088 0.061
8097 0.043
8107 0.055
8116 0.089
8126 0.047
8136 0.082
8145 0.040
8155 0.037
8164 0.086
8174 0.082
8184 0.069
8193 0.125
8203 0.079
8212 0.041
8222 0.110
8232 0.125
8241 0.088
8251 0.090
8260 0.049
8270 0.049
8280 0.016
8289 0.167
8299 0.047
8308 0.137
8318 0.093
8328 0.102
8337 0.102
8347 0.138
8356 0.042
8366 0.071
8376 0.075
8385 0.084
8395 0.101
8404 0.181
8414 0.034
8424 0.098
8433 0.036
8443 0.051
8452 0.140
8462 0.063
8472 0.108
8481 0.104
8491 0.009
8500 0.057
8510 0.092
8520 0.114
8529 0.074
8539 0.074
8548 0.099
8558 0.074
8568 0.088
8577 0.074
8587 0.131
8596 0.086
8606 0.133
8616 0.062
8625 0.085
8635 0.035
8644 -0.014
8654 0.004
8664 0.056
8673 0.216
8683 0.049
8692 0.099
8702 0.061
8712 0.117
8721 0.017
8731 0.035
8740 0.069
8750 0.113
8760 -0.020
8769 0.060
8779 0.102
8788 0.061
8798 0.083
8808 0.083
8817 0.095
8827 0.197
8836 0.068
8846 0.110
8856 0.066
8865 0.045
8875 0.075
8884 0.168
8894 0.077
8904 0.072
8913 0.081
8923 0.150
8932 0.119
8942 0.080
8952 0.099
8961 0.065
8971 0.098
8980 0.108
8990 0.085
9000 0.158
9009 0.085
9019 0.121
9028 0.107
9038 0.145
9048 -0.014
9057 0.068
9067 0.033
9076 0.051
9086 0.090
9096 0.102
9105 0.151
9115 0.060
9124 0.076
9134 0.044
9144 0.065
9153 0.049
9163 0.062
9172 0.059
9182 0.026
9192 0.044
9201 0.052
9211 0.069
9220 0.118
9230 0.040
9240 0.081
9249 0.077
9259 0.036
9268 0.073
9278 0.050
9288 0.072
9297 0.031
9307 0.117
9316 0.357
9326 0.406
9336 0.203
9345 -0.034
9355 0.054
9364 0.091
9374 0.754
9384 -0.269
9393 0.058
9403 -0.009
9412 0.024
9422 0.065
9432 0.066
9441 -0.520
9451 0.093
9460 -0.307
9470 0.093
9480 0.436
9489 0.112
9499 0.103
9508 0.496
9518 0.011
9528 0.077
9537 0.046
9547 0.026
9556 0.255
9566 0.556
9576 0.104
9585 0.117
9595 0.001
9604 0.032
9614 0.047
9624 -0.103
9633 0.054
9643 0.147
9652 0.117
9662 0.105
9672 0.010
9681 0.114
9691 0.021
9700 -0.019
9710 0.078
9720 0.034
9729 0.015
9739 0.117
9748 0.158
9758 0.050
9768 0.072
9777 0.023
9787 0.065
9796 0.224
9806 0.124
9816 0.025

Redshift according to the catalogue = 0.55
